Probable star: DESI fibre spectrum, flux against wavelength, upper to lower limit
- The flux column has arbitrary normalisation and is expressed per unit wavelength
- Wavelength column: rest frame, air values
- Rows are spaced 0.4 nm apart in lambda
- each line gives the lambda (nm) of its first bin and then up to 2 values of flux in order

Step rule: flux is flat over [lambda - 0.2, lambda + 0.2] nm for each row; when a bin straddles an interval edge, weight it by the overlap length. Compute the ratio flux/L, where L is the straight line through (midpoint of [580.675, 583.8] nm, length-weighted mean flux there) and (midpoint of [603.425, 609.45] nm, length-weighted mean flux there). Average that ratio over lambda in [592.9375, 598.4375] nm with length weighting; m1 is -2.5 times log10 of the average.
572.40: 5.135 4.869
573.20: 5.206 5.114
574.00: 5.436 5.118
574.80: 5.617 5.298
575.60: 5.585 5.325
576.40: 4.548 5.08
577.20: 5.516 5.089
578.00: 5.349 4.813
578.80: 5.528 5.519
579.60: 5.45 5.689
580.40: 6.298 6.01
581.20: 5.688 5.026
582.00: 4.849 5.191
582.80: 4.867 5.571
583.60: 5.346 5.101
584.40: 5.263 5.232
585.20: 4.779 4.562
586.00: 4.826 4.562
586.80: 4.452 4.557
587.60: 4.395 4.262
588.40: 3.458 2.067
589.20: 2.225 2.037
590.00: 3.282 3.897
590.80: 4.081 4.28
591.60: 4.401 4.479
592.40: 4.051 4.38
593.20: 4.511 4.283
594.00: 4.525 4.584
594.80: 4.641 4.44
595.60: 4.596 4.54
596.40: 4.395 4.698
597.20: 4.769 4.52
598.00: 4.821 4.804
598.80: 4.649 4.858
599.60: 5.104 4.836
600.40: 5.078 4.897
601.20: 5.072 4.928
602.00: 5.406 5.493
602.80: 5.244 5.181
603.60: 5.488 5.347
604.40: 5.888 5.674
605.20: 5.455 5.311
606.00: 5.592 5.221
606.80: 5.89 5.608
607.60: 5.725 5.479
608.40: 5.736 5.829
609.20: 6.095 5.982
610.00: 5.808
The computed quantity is 0.20 mag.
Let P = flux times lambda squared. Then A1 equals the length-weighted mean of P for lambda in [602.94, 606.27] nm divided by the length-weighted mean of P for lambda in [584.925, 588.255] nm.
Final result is 1.28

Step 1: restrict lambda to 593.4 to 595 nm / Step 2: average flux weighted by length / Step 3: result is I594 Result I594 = 4.51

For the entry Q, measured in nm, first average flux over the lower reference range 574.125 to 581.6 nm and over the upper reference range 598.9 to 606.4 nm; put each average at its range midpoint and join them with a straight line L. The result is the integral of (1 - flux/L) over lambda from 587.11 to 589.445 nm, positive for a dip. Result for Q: 0.84 nm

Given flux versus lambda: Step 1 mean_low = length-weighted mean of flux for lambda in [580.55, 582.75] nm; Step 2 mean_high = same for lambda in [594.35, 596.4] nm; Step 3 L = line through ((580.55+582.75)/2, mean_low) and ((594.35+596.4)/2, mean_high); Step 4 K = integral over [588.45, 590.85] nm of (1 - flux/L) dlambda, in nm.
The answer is 0.97 nm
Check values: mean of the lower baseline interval 5.34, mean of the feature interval 2.89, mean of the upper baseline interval 4.54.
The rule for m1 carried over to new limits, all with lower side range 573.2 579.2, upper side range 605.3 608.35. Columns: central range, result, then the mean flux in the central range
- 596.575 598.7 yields 0.16 mag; 4.72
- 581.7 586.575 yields 0.07 mag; 5.02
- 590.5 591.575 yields 0.28 mag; 4.19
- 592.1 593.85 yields 0.25 mag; 4.32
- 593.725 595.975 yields 0.19 mag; 4.55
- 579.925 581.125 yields -0.14 mag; 6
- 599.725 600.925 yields 0.11 mag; 4.95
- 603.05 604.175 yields 0.04 mag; 5.35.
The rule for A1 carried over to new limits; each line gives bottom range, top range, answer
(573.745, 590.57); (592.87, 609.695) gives 1.13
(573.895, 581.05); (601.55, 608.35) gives 1.11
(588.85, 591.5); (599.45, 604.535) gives 1.66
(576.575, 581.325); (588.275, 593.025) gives 0.67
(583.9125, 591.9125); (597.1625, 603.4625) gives 1.28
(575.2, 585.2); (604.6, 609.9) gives 1.17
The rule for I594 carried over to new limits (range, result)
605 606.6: 5.39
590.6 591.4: 4.18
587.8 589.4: 3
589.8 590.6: 3.59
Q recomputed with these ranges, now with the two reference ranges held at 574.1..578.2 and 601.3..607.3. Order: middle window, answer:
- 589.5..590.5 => 0.422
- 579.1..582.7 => -0.149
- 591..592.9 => 0.370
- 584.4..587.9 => 0.413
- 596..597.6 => 0.235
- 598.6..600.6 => 0.186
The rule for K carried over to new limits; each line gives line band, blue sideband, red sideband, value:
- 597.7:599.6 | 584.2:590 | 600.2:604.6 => 0.06 nm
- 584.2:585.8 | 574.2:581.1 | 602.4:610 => 0.15 nm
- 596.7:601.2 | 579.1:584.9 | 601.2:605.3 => 0.47 nm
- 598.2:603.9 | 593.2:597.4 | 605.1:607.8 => -0.02 nm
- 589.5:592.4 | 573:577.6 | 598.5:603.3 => 0.72 nm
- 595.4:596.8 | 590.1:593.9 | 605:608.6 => 0.02 nm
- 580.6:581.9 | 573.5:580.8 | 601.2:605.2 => -0.03 nm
